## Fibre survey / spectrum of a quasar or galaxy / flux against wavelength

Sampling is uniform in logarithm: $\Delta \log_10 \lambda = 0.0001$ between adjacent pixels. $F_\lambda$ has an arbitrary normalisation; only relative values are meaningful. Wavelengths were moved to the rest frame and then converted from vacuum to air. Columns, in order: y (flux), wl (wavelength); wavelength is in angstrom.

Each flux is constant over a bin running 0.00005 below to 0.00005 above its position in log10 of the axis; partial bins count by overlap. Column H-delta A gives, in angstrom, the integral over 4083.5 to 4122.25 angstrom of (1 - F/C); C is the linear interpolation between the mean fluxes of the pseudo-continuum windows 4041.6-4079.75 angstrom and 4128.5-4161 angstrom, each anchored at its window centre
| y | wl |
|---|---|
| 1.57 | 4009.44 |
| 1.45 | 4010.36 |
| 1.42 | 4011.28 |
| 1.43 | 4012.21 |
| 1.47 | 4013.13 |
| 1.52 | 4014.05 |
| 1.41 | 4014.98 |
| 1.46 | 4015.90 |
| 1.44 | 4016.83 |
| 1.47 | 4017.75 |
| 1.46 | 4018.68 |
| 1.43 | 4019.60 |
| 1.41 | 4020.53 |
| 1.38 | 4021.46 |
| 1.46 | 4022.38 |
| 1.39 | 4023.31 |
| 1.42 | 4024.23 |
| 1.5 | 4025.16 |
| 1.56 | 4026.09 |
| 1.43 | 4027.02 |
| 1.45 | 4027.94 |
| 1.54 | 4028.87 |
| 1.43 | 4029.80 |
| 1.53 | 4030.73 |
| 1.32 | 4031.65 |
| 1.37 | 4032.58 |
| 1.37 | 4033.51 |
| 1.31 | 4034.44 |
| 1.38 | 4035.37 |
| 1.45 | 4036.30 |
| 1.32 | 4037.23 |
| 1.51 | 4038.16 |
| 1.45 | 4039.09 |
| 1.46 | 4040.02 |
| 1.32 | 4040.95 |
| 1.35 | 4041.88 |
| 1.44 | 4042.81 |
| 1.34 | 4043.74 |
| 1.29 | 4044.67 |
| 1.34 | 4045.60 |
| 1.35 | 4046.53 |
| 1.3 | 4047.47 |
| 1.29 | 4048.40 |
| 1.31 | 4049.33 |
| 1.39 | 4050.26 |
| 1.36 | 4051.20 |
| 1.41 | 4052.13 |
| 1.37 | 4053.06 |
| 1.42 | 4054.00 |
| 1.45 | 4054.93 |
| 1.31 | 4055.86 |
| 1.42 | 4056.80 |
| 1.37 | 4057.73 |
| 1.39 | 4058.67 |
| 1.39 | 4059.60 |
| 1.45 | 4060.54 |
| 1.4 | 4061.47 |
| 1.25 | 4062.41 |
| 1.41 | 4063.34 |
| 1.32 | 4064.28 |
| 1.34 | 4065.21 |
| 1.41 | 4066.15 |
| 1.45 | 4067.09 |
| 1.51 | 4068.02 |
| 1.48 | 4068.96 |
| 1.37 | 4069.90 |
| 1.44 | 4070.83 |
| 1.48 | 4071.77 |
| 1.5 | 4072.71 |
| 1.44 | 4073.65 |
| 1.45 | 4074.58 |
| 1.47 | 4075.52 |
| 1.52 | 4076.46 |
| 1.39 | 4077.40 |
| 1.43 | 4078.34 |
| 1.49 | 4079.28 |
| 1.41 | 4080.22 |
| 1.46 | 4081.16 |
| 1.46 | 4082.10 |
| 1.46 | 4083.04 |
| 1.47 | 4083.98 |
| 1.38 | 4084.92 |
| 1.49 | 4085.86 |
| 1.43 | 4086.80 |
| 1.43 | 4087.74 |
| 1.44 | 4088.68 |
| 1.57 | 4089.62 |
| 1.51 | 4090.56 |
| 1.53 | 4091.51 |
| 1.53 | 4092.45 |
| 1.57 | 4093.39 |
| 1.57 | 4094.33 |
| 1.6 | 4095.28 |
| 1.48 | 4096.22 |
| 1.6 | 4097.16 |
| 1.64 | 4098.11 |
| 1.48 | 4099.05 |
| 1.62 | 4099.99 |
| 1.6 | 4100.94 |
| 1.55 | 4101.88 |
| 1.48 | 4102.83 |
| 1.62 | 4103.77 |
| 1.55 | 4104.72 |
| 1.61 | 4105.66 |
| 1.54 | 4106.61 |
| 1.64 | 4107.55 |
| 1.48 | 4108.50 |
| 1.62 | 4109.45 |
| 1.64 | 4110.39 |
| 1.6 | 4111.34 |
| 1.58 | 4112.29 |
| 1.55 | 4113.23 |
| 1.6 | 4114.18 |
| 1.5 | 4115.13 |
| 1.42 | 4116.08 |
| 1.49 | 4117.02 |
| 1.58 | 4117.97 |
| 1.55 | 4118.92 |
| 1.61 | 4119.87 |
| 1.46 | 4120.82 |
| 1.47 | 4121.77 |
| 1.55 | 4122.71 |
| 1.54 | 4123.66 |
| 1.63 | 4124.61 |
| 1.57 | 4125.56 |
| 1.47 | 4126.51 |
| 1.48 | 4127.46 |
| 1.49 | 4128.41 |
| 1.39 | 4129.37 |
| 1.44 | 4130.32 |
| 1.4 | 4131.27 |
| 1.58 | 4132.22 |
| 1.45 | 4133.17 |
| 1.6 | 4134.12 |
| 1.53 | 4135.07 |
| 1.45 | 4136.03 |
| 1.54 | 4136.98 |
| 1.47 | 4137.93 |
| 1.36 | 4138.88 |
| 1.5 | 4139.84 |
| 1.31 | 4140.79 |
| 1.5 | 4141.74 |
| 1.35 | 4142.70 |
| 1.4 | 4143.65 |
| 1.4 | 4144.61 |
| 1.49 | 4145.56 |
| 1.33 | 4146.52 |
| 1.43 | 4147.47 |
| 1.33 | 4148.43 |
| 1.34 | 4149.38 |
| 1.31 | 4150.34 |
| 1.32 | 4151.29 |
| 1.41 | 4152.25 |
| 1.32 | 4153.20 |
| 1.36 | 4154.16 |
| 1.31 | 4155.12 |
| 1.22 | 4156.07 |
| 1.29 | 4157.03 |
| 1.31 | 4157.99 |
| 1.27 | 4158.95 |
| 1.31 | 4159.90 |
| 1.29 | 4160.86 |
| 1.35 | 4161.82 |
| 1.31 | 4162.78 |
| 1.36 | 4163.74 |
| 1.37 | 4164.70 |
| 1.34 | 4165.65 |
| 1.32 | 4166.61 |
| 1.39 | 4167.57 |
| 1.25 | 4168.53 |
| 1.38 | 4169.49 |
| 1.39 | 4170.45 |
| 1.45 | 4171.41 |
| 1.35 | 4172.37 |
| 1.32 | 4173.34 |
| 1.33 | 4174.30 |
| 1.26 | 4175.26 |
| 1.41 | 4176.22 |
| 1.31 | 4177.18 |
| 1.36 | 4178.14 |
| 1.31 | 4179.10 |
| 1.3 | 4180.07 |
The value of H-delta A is -3.97 angstrom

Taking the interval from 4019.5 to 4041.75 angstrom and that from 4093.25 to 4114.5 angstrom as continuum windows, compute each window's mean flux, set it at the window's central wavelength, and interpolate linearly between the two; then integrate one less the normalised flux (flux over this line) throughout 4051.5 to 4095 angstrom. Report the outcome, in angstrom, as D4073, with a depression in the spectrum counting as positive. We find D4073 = 2.0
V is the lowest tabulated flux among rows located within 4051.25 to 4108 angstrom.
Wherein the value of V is 1.25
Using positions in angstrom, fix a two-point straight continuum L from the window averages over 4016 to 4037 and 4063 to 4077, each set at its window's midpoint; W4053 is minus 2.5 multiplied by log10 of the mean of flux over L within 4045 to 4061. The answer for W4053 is 0.05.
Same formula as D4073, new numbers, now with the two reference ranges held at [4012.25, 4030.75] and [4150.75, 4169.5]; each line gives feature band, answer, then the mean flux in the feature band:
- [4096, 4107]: -1.5 angstrom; 1.57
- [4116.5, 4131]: -1.7 angstrom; 1.51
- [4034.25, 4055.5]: 0.9 angstrom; 1.38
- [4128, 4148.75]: -1.5 angstrom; 1.44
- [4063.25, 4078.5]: -0.3 angstrom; 1.44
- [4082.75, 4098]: -1.3 angstrom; 1.51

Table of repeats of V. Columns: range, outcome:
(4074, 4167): 1.22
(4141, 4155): 1.31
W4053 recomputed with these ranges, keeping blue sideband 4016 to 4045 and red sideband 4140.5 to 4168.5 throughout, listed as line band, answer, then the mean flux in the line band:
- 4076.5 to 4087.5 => -0.04 mag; 1.45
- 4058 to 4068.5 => 0.01 mag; 1.39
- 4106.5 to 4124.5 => -0.14 mag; 1.55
